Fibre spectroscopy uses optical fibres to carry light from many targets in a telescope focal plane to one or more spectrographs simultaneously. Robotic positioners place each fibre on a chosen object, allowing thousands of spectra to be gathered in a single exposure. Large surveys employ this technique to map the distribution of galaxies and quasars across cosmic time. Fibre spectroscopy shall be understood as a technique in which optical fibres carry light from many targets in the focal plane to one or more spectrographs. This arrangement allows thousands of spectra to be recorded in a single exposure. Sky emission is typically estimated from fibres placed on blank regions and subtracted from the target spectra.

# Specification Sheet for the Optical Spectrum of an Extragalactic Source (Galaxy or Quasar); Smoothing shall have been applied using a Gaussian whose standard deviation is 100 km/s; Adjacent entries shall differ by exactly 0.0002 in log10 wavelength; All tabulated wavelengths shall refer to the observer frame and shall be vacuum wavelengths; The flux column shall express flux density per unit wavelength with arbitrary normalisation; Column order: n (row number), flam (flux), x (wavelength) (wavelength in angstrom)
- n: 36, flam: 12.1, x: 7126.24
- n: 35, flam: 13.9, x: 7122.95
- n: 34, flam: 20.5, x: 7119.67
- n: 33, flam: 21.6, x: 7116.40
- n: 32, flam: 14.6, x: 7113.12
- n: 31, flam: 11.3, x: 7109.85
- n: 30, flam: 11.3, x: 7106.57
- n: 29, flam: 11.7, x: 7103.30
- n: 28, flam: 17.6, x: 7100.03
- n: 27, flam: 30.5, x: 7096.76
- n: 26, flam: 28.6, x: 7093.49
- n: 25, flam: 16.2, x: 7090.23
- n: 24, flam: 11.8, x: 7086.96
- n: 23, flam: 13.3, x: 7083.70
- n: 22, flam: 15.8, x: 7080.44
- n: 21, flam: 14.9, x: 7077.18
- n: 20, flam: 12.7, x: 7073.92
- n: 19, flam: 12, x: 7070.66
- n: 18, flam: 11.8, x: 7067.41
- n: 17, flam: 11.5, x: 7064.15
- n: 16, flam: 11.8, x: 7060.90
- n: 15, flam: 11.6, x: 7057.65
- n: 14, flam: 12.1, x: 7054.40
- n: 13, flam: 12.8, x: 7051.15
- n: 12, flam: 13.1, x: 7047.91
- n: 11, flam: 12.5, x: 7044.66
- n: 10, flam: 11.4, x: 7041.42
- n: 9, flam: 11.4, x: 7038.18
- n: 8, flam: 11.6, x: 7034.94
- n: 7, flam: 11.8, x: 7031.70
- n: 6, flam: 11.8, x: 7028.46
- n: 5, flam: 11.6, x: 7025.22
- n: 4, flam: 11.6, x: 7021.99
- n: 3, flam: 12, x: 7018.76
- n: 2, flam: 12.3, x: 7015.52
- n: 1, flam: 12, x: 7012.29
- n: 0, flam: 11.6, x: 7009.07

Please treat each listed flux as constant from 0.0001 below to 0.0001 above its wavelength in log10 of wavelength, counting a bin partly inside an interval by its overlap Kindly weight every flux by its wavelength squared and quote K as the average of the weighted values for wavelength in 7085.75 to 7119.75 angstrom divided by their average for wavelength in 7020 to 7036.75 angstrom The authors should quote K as 1.6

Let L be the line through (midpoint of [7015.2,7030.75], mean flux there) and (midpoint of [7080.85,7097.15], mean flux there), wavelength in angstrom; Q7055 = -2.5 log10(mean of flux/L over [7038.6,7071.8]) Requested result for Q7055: 0.255 mag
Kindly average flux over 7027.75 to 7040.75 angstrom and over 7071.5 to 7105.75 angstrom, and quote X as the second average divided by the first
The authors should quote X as 1.47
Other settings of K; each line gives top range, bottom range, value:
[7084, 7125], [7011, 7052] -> 1.47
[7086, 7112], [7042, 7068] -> 1.46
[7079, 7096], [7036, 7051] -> 1.49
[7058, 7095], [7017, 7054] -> 1.22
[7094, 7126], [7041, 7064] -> 1.43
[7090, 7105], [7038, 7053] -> 1.76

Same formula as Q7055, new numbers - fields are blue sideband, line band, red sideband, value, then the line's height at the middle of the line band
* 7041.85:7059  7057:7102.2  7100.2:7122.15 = -0.14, 13.8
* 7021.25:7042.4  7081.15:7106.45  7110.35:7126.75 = -0.19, 15.1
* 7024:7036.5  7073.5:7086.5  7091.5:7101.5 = 0.48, 22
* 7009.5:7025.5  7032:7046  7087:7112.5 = 0.15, 13.4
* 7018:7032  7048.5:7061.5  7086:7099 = 0.32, 16.3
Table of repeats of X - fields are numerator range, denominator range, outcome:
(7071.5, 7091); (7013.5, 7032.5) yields 1.18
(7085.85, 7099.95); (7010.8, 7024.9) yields 1.82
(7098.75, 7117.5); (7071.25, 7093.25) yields 0.97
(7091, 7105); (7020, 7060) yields 1.82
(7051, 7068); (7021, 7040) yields 1.02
